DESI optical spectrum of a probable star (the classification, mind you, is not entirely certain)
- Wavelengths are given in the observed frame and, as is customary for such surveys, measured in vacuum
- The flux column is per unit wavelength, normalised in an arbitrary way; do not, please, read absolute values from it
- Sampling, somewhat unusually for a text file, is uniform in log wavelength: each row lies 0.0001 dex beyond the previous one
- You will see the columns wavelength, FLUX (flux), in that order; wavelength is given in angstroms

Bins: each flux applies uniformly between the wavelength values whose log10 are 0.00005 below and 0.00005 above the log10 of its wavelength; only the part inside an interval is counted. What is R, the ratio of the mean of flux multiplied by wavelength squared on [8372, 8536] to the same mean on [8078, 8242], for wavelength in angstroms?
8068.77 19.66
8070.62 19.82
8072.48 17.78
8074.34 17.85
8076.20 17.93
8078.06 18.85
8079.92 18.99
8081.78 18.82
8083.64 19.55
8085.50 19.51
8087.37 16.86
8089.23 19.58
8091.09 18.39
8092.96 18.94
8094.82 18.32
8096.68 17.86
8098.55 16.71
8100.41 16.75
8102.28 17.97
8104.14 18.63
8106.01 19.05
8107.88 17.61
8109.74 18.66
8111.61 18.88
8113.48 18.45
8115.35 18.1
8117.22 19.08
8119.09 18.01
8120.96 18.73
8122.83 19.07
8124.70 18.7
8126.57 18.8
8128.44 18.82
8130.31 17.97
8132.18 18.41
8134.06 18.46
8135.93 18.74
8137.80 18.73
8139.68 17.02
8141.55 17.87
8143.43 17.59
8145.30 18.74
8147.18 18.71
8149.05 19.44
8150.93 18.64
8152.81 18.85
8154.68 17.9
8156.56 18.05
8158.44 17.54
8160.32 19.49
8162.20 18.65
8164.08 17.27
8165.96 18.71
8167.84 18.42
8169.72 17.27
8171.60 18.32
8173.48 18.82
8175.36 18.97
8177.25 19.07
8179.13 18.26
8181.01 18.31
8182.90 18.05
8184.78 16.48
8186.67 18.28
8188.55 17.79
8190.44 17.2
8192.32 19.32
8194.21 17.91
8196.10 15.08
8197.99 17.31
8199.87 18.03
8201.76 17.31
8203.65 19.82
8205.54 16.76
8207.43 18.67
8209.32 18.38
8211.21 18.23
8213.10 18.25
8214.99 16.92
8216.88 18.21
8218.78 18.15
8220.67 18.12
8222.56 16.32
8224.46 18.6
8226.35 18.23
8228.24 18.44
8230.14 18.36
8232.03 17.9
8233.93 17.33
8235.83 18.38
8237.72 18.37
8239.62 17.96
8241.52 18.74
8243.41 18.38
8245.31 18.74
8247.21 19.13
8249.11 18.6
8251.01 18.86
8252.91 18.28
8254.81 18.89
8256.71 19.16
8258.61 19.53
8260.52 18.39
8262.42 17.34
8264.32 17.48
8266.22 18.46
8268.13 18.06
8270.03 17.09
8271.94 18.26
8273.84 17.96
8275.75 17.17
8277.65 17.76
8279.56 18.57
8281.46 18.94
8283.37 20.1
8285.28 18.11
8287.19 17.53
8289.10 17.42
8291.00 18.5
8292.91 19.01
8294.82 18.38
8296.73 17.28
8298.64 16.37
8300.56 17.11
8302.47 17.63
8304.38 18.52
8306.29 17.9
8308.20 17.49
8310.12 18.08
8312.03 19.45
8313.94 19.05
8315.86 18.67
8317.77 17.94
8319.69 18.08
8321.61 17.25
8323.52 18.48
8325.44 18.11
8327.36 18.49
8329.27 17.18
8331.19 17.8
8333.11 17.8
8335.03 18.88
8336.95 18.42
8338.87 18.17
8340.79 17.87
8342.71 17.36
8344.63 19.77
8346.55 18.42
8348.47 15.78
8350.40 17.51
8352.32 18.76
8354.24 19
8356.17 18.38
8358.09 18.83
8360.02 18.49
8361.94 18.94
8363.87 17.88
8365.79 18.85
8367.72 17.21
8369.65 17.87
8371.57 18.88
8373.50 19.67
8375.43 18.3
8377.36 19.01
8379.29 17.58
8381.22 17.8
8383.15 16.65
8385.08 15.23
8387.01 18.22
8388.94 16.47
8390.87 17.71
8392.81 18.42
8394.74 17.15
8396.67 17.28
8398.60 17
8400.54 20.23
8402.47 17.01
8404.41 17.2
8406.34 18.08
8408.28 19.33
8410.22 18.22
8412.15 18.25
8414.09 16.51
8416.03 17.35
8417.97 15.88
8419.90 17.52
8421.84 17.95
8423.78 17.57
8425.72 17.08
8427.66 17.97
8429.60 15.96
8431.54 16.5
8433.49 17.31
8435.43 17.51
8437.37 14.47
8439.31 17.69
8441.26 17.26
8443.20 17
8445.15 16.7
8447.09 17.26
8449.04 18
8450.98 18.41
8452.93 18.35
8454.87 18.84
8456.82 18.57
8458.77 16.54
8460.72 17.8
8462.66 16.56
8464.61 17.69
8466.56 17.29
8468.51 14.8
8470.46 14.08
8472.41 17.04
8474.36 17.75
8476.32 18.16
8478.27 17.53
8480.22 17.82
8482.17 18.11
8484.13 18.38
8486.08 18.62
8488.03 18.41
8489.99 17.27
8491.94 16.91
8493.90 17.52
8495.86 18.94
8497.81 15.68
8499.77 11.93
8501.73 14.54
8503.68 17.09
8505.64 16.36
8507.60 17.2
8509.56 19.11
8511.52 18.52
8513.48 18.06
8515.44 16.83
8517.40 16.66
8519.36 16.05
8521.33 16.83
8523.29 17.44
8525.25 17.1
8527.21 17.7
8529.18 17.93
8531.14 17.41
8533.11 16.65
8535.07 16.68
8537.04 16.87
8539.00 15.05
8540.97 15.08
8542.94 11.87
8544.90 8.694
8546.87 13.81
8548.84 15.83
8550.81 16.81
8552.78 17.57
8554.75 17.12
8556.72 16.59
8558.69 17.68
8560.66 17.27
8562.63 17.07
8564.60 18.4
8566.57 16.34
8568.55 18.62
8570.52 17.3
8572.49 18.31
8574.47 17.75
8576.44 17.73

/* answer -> 1.02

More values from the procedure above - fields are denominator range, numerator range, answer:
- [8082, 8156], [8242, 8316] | 1.03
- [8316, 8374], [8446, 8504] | 0.97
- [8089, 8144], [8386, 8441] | 1.02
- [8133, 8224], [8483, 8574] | 1.00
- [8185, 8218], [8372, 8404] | 1.04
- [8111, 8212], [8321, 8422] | 1.03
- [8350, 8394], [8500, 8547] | 0.93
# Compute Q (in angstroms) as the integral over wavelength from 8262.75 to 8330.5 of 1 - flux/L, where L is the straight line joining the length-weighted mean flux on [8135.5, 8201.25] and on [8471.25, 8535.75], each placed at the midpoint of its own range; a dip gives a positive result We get -1.0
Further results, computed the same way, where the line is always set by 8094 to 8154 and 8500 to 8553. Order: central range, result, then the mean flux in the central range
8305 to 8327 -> -1.2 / 18.2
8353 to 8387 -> -2.2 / 18.2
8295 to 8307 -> -0.1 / 17.5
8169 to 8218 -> 0.1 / 18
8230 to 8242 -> -0.2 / 18.1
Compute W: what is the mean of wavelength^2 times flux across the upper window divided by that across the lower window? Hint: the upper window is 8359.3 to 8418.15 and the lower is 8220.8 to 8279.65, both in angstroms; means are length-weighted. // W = 1.0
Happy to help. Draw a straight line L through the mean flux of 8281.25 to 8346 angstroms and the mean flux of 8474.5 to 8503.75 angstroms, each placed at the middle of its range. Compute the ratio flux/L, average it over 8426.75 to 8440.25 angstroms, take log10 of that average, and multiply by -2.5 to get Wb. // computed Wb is 0.044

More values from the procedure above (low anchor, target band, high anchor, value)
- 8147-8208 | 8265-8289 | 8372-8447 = -0.017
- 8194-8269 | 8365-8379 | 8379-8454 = -0.055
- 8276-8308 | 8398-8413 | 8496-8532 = -0.046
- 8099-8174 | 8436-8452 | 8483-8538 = 0.013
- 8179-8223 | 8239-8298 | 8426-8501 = -0.041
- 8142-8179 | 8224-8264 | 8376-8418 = -0.018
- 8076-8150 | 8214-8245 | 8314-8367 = 0.016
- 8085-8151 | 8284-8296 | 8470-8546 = -0.035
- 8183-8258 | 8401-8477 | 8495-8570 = -0.021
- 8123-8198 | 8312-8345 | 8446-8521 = -0.030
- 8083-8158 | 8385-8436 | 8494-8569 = -0.029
